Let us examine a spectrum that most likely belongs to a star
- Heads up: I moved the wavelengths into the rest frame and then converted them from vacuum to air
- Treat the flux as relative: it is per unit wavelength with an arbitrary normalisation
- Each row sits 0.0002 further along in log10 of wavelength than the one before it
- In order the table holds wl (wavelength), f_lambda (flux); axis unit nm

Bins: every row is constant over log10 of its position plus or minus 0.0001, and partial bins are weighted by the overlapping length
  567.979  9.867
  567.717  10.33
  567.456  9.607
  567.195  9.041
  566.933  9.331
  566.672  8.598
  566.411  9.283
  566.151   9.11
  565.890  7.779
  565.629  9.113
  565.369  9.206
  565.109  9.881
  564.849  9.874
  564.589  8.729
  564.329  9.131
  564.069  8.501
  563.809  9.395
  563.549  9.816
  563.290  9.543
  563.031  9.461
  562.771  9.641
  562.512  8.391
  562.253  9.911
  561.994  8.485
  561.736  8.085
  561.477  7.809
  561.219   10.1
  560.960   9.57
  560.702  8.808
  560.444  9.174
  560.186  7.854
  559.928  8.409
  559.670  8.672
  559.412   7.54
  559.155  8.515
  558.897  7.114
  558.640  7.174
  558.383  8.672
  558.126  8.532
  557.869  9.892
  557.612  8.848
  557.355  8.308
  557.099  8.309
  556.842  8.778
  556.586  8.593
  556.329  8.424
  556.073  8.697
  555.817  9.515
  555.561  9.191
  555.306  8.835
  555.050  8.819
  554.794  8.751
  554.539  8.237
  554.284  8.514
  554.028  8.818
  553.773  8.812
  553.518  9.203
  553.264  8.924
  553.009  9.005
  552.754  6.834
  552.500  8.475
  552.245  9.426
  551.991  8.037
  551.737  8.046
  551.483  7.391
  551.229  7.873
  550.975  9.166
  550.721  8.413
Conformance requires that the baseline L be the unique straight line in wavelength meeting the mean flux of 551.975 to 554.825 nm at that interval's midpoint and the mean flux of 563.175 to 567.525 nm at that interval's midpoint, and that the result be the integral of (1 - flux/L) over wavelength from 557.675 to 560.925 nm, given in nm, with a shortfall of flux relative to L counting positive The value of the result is 0.173 nm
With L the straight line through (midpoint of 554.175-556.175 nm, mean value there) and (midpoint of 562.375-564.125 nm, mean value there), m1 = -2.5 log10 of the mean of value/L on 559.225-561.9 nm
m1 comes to 0.06 mag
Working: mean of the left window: 8.83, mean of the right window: 9.28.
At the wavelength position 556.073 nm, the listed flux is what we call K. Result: 8.697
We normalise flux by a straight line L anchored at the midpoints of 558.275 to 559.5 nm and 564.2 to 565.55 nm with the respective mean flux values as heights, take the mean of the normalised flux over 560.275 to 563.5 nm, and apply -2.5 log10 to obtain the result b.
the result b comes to -0.06 mag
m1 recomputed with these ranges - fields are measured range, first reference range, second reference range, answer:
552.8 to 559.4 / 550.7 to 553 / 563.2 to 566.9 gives -0.01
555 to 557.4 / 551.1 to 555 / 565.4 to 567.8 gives -0.02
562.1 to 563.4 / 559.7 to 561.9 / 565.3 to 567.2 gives -0.07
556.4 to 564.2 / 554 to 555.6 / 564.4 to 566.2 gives 0.02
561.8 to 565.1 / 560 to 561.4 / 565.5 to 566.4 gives -0.04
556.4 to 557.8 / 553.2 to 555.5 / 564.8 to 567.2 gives 0.03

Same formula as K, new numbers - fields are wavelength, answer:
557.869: 9.892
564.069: 8.501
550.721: 8.413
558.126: 8.532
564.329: 9.131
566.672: 8.598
